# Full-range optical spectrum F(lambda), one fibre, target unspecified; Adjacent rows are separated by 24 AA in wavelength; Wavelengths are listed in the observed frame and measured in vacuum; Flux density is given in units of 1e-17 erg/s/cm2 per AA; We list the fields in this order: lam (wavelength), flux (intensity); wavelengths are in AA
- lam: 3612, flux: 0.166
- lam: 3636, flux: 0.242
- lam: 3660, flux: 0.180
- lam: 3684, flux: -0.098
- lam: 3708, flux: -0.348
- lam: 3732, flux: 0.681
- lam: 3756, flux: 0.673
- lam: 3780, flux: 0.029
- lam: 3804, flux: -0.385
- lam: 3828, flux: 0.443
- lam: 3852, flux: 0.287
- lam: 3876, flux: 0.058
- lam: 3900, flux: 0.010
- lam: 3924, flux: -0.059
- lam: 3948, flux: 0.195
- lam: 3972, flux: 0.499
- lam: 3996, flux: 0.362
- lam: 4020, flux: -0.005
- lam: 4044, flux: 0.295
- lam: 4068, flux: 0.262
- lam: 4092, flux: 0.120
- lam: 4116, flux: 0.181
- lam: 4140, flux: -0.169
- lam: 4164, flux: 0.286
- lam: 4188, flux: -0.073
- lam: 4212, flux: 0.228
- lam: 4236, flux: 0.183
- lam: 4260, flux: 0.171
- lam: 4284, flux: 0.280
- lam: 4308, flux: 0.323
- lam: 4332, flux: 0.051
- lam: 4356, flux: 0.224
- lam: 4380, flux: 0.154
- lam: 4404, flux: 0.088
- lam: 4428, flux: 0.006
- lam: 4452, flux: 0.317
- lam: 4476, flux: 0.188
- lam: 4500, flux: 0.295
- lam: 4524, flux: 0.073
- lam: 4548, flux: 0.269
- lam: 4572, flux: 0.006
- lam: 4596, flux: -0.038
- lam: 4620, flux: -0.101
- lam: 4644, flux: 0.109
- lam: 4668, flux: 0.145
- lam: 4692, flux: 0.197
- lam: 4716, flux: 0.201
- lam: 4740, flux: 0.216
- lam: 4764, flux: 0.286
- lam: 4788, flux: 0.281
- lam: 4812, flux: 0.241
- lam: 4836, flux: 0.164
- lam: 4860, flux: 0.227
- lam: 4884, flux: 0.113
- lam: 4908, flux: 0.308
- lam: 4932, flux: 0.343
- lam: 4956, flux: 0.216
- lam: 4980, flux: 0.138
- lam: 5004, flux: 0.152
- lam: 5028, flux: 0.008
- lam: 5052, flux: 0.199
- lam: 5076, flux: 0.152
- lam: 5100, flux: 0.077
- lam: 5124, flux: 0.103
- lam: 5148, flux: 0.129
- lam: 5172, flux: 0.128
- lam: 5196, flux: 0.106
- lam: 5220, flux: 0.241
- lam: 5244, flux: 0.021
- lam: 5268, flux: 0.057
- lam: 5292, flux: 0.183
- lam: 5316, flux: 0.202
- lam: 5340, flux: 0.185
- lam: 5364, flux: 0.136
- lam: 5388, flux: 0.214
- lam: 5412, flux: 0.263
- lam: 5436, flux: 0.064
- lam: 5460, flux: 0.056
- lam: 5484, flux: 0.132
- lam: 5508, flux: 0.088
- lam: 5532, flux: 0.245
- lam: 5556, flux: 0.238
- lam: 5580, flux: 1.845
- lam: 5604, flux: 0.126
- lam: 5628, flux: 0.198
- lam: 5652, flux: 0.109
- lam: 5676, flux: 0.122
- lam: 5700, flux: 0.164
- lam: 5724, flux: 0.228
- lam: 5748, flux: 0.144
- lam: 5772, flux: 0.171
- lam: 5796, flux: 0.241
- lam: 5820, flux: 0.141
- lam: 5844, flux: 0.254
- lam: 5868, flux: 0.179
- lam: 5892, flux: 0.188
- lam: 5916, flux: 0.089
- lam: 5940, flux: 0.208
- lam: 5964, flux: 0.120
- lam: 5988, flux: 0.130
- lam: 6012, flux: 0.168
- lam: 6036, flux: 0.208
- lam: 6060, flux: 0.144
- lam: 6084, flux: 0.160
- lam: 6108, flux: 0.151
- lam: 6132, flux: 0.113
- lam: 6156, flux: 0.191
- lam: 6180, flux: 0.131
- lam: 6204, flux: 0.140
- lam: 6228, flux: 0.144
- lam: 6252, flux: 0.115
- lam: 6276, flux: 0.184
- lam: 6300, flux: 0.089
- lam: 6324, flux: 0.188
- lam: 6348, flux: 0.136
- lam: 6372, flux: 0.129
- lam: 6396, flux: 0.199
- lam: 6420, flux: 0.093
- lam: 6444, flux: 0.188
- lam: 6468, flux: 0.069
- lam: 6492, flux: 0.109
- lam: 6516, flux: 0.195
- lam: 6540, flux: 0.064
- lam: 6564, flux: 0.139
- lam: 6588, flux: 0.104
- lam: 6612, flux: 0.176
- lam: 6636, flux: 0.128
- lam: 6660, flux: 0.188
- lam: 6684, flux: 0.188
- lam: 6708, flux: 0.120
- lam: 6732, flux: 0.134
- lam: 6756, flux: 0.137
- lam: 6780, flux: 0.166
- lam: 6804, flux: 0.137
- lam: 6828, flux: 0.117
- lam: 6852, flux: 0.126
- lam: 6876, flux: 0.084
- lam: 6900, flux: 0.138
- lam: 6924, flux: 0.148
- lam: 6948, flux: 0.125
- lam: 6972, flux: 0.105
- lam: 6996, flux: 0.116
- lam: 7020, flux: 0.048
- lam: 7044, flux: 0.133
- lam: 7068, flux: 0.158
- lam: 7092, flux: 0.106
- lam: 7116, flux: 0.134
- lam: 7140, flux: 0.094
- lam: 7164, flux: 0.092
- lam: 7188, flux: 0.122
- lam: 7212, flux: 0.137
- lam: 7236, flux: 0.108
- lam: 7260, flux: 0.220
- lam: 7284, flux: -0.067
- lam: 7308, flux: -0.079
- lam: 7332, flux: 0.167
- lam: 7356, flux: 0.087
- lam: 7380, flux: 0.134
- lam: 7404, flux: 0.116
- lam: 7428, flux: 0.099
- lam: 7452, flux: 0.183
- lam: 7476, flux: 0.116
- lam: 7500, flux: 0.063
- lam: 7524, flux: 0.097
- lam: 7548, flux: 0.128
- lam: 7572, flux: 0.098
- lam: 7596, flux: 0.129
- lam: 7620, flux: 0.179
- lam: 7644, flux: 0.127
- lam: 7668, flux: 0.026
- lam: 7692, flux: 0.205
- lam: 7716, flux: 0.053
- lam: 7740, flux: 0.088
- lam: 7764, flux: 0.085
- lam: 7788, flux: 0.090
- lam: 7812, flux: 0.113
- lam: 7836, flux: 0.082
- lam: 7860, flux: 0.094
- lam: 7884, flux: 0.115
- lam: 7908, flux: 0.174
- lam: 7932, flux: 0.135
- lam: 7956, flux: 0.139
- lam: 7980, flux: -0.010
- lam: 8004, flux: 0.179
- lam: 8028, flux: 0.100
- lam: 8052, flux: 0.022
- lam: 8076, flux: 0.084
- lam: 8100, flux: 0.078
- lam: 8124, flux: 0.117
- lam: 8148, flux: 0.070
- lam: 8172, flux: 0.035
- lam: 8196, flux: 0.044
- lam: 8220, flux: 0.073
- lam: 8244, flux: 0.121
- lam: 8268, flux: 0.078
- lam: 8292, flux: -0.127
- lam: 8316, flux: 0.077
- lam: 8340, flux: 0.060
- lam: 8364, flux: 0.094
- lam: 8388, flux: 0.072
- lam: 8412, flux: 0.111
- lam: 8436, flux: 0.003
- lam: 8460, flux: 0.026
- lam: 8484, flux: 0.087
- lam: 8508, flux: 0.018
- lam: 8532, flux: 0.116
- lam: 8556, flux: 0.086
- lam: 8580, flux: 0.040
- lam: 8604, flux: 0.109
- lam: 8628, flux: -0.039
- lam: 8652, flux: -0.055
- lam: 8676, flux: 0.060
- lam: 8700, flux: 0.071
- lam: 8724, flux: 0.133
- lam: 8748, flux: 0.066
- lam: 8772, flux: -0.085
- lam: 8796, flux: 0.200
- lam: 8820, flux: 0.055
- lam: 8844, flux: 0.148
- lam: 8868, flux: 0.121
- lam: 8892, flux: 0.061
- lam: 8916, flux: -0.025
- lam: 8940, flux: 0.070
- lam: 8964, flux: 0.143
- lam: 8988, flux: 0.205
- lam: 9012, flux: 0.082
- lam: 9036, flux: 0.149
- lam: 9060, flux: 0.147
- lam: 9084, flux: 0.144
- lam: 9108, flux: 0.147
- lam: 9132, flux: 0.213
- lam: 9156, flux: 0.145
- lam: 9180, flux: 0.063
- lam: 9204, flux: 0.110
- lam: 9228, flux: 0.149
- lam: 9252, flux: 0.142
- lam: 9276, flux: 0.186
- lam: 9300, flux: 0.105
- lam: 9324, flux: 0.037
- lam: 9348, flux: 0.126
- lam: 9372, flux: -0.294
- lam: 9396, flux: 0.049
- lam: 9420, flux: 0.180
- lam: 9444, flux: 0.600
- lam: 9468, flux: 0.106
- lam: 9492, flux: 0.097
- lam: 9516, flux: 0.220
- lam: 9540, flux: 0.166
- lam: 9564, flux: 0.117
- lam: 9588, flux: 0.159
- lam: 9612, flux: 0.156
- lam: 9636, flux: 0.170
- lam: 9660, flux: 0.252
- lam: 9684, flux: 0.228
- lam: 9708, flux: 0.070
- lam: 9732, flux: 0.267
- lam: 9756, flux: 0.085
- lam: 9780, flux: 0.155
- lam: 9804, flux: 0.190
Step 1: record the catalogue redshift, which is 1.359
